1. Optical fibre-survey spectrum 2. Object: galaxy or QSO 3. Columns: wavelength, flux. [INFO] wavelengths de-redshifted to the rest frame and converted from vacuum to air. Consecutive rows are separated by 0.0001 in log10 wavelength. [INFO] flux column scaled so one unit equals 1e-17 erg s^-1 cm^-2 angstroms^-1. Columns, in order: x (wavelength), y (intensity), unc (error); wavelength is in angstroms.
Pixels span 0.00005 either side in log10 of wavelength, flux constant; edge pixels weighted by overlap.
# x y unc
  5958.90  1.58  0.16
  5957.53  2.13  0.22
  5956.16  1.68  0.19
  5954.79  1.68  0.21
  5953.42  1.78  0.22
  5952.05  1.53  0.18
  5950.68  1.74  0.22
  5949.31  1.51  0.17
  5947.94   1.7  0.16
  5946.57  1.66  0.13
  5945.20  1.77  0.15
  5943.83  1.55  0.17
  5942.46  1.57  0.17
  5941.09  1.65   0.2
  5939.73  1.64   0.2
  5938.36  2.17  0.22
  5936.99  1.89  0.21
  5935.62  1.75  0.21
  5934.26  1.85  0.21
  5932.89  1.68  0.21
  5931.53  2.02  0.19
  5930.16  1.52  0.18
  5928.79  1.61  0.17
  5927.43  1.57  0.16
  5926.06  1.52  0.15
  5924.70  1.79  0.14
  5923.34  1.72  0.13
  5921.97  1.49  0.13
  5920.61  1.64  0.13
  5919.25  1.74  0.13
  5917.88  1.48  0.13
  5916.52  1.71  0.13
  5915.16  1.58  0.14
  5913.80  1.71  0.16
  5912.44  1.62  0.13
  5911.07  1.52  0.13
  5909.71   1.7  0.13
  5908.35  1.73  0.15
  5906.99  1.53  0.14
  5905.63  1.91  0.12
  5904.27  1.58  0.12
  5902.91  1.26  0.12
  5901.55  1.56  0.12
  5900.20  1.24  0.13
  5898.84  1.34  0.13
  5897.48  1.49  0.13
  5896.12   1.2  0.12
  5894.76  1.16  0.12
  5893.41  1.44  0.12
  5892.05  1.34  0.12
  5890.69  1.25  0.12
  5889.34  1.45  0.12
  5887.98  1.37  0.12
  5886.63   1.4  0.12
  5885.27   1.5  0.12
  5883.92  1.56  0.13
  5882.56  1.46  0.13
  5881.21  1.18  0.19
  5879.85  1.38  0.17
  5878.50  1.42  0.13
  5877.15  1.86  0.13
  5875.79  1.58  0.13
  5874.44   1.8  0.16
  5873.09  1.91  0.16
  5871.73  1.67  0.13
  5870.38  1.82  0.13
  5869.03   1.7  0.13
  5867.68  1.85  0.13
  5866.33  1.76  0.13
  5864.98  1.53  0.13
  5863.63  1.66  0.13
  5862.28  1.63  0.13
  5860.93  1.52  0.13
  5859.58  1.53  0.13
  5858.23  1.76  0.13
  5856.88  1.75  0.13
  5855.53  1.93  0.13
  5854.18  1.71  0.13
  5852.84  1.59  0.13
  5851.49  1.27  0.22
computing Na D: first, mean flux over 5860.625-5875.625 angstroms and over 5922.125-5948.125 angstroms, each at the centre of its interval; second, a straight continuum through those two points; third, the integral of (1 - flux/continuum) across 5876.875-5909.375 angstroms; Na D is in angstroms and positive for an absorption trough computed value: 5.2 angstroms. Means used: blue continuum 1.71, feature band 1.44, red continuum 1.71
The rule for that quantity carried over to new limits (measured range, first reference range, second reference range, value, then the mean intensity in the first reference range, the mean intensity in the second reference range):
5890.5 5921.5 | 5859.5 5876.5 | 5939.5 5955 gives 2.92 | 1.69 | 1.65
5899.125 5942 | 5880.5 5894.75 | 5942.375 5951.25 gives -3.46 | 1.38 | 1.65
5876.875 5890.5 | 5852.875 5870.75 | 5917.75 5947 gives 2.09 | 1.7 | 1.7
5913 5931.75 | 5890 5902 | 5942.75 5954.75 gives -1.87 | 1.33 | 1.65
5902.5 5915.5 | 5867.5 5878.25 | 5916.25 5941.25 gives 0.78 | 1.76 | 1.71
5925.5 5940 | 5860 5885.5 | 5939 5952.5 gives -1.06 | 1.62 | 1.64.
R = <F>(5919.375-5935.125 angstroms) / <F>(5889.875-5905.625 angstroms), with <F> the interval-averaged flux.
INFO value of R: 1.2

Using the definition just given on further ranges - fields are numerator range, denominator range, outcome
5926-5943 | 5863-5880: 1.02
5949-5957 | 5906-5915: 1.02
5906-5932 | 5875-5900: 1.17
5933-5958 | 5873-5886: 1.12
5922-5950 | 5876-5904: 1.22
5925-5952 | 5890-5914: 1.16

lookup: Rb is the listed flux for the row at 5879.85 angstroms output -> 1.38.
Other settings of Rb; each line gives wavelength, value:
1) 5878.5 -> 1.42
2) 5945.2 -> 1.77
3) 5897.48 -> 1.49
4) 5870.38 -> 1.82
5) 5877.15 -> 1.86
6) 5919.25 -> 1.74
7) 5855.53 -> 1.93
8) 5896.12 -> 1.2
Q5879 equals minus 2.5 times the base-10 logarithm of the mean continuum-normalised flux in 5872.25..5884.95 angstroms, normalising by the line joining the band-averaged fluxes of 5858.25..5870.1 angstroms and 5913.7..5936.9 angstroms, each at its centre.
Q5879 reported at 0.06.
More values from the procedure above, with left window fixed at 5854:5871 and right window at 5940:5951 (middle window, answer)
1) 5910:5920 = 0.025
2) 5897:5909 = 0.107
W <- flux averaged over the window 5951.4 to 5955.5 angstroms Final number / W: 1.67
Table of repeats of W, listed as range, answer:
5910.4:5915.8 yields 1.61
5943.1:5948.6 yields 1.67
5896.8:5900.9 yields 1.36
